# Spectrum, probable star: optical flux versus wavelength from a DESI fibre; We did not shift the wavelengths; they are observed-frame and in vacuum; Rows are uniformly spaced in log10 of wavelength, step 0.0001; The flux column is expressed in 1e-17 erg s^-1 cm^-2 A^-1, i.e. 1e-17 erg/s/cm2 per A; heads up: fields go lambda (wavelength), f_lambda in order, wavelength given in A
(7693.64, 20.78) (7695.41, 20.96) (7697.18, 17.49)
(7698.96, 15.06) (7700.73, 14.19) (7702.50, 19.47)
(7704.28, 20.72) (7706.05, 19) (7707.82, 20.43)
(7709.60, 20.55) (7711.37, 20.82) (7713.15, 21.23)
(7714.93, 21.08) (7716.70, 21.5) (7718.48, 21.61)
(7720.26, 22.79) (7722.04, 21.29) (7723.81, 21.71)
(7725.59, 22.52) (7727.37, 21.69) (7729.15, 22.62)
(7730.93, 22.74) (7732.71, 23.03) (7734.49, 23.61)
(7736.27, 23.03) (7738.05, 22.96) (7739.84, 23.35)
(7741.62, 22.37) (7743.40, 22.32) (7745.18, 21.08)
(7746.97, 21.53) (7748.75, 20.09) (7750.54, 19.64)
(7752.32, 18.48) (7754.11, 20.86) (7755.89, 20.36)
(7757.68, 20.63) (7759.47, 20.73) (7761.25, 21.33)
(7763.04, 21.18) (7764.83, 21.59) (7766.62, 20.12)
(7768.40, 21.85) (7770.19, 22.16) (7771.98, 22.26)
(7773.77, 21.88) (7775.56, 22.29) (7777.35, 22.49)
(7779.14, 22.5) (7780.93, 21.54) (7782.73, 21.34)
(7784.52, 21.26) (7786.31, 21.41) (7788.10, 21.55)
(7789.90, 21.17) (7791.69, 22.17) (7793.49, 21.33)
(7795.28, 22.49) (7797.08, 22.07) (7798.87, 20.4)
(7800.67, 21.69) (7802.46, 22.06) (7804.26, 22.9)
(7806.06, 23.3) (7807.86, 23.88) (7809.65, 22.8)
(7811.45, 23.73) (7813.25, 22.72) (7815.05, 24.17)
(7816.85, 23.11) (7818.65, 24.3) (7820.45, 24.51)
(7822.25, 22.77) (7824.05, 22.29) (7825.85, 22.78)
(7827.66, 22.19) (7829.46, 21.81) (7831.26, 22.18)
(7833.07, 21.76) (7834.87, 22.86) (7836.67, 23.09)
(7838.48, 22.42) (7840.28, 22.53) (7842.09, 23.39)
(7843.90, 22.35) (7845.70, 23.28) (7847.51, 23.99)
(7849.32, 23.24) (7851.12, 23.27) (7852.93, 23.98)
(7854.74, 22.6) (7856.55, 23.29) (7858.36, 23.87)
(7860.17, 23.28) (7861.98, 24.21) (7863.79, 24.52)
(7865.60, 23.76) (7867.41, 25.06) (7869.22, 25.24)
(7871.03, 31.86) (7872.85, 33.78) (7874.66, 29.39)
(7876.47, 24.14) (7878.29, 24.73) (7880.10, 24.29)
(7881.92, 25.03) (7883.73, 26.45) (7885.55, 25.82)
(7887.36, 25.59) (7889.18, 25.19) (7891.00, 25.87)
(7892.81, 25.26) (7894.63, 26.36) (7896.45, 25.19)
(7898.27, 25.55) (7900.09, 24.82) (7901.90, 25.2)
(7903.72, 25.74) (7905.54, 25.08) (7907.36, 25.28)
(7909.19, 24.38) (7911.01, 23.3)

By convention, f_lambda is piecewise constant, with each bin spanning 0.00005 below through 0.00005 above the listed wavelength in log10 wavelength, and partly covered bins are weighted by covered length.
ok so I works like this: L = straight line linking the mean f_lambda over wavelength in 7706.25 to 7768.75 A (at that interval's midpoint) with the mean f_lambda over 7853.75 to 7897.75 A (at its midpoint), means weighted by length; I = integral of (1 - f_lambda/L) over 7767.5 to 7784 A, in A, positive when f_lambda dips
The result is 0.4 A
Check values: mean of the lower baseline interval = 21.5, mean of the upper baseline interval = 25.6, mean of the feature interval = 22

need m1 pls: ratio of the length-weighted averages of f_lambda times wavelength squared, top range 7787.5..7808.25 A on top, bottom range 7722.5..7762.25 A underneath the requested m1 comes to 1.03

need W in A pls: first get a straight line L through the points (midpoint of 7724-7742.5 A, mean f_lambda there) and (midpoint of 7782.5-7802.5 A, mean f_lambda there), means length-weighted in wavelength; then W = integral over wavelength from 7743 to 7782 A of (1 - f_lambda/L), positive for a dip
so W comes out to 1.67 A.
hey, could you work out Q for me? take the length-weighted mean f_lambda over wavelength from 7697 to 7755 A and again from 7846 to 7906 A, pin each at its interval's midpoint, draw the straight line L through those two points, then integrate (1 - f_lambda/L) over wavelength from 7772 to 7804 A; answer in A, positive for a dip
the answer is 1.38 A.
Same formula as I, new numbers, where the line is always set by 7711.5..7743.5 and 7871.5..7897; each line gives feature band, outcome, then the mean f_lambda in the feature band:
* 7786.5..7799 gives 1.20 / 21.7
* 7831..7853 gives 2.01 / 22.9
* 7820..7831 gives 0.97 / 22.6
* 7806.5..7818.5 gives 0.50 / 23.5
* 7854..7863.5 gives 0.79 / 23.5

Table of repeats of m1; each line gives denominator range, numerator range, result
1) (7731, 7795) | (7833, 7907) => 1.18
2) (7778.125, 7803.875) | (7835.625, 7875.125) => 1.15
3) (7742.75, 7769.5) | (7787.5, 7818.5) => 1.10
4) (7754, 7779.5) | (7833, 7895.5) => 1.18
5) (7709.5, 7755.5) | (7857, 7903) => 1.23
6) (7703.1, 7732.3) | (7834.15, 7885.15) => 1.20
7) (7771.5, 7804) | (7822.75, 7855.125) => 1.06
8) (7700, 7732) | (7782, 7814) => 1.08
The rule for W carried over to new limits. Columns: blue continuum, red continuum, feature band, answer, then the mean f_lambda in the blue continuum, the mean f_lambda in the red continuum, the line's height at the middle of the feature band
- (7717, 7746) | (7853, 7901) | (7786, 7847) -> 4.16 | 22.4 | 25.6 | 24.2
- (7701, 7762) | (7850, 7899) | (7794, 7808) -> 0.66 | 21.3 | 25.5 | 23.3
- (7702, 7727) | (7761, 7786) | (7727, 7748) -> -1.19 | 21.1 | 21.7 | 21.3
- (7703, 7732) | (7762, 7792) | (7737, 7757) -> 0.31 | 21.4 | 21.7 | 21.5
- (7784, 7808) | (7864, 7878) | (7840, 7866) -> 2.57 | 21.9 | 27.3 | 26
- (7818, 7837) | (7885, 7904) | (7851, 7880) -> -1.35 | 22.8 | 25.5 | 24.3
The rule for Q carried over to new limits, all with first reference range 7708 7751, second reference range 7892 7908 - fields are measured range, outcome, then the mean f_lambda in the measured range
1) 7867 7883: -1.44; 27.1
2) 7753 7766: 0.92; 20.9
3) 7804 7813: 0.08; 23.3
